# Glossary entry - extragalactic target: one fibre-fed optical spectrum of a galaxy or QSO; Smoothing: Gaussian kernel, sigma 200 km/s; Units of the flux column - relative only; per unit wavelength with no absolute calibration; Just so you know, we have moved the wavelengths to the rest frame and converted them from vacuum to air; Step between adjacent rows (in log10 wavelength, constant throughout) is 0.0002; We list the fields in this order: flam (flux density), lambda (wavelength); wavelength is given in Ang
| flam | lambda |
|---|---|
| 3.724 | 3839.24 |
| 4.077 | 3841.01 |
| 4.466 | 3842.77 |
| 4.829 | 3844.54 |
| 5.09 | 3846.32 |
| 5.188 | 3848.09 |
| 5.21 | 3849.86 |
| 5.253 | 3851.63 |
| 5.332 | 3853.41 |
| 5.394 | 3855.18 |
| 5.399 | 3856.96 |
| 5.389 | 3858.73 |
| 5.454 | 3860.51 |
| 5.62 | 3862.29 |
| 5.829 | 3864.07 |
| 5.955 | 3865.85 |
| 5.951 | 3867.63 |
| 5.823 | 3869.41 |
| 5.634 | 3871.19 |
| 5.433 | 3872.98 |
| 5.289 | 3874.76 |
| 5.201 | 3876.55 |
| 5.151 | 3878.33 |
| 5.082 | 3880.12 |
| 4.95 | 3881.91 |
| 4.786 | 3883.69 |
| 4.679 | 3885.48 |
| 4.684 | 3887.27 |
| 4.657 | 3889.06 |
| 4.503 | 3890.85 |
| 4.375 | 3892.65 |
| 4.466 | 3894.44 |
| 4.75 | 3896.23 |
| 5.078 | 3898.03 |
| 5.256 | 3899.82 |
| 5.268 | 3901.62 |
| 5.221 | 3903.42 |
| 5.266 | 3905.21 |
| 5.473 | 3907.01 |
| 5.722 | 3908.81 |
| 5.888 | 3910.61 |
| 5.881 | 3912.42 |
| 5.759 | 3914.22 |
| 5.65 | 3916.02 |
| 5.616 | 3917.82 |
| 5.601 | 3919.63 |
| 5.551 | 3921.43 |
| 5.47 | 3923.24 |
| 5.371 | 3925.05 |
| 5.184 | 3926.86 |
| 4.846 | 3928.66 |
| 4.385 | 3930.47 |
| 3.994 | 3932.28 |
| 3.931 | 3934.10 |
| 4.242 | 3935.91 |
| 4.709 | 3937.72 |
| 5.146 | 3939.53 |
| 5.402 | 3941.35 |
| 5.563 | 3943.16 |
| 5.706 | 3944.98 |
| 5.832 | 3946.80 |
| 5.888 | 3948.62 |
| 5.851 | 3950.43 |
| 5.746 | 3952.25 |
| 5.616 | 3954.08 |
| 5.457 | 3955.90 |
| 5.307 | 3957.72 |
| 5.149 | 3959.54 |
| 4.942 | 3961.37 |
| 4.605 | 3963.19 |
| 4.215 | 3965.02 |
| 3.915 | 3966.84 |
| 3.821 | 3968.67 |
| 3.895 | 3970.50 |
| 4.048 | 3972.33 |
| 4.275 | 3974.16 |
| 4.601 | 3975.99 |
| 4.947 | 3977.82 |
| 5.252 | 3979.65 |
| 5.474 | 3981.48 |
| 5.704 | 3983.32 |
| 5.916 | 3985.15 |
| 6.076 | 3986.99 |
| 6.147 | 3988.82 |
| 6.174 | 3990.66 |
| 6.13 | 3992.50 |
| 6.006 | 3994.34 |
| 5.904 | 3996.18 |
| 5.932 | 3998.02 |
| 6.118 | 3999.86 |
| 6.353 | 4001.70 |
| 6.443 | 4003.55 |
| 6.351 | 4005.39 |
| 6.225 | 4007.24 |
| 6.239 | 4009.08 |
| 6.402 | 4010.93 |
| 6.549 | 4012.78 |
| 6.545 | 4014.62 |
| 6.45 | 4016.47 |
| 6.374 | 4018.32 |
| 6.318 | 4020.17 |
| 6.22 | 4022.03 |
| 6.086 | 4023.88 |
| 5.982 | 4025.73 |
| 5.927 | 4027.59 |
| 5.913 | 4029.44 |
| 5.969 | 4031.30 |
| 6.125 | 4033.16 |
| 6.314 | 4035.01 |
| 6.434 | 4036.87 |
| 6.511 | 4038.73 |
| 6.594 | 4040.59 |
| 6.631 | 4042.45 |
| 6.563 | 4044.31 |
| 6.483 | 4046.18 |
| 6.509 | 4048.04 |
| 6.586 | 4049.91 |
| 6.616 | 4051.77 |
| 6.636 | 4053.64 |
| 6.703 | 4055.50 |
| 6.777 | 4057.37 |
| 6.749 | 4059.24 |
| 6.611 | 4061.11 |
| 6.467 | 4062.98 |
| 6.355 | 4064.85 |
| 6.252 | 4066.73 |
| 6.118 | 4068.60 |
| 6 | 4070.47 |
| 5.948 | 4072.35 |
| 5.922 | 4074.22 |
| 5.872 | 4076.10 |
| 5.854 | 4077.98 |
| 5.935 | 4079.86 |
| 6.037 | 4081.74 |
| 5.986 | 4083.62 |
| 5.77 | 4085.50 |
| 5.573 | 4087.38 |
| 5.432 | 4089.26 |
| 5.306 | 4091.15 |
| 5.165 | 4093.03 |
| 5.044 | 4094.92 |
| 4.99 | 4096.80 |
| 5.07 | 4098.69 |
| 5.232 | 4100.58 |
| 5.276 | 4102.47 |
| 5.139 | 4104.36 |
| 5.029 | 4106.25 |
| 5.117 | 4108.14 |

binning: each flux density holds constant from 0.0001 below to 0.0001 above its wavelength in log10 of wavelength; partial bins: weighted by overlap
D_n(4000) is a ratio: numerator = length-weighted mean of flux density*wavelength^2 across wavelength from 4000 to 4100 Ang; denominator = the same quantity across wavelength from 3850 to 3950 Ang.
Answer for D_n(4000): 1.3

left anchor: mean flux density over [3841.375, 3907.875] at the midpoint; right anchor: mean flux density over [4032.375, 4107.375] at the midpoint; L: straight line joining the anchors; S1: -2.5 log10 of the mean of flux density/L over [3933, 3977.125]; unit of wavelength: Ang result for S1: 0.13 mag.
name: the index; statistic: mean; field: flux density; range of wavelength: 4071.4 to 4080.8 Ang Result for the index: 5.9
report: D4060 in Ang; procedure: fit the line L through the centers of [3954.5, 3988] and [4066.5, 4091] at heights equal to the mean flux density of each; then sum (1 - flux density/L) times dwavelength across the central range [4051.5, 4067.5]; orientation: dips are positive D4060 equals -2.5 Ang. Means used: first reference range 4.88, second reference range 5.87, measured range 6.57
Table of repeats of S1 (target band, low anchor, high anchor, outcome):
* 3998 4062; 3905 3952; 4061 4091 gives -0.11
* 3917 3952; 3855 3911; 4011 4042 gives 0.09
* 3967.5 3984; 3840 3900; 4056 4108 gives 0.17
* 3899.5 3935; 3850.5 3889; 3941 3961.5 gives 0.04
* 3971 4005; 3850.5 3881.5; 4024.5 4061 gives 0.09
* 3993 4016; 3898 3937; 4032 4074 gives -0.05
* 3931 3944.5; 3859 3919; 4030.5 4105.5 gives 0.16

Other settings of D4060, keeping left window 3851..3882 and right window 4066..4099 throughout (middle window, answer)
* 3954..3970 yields 2.4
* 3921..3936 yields 2.0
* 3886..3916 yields 1.9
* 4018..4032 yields -1.1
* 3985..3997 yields -1.0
